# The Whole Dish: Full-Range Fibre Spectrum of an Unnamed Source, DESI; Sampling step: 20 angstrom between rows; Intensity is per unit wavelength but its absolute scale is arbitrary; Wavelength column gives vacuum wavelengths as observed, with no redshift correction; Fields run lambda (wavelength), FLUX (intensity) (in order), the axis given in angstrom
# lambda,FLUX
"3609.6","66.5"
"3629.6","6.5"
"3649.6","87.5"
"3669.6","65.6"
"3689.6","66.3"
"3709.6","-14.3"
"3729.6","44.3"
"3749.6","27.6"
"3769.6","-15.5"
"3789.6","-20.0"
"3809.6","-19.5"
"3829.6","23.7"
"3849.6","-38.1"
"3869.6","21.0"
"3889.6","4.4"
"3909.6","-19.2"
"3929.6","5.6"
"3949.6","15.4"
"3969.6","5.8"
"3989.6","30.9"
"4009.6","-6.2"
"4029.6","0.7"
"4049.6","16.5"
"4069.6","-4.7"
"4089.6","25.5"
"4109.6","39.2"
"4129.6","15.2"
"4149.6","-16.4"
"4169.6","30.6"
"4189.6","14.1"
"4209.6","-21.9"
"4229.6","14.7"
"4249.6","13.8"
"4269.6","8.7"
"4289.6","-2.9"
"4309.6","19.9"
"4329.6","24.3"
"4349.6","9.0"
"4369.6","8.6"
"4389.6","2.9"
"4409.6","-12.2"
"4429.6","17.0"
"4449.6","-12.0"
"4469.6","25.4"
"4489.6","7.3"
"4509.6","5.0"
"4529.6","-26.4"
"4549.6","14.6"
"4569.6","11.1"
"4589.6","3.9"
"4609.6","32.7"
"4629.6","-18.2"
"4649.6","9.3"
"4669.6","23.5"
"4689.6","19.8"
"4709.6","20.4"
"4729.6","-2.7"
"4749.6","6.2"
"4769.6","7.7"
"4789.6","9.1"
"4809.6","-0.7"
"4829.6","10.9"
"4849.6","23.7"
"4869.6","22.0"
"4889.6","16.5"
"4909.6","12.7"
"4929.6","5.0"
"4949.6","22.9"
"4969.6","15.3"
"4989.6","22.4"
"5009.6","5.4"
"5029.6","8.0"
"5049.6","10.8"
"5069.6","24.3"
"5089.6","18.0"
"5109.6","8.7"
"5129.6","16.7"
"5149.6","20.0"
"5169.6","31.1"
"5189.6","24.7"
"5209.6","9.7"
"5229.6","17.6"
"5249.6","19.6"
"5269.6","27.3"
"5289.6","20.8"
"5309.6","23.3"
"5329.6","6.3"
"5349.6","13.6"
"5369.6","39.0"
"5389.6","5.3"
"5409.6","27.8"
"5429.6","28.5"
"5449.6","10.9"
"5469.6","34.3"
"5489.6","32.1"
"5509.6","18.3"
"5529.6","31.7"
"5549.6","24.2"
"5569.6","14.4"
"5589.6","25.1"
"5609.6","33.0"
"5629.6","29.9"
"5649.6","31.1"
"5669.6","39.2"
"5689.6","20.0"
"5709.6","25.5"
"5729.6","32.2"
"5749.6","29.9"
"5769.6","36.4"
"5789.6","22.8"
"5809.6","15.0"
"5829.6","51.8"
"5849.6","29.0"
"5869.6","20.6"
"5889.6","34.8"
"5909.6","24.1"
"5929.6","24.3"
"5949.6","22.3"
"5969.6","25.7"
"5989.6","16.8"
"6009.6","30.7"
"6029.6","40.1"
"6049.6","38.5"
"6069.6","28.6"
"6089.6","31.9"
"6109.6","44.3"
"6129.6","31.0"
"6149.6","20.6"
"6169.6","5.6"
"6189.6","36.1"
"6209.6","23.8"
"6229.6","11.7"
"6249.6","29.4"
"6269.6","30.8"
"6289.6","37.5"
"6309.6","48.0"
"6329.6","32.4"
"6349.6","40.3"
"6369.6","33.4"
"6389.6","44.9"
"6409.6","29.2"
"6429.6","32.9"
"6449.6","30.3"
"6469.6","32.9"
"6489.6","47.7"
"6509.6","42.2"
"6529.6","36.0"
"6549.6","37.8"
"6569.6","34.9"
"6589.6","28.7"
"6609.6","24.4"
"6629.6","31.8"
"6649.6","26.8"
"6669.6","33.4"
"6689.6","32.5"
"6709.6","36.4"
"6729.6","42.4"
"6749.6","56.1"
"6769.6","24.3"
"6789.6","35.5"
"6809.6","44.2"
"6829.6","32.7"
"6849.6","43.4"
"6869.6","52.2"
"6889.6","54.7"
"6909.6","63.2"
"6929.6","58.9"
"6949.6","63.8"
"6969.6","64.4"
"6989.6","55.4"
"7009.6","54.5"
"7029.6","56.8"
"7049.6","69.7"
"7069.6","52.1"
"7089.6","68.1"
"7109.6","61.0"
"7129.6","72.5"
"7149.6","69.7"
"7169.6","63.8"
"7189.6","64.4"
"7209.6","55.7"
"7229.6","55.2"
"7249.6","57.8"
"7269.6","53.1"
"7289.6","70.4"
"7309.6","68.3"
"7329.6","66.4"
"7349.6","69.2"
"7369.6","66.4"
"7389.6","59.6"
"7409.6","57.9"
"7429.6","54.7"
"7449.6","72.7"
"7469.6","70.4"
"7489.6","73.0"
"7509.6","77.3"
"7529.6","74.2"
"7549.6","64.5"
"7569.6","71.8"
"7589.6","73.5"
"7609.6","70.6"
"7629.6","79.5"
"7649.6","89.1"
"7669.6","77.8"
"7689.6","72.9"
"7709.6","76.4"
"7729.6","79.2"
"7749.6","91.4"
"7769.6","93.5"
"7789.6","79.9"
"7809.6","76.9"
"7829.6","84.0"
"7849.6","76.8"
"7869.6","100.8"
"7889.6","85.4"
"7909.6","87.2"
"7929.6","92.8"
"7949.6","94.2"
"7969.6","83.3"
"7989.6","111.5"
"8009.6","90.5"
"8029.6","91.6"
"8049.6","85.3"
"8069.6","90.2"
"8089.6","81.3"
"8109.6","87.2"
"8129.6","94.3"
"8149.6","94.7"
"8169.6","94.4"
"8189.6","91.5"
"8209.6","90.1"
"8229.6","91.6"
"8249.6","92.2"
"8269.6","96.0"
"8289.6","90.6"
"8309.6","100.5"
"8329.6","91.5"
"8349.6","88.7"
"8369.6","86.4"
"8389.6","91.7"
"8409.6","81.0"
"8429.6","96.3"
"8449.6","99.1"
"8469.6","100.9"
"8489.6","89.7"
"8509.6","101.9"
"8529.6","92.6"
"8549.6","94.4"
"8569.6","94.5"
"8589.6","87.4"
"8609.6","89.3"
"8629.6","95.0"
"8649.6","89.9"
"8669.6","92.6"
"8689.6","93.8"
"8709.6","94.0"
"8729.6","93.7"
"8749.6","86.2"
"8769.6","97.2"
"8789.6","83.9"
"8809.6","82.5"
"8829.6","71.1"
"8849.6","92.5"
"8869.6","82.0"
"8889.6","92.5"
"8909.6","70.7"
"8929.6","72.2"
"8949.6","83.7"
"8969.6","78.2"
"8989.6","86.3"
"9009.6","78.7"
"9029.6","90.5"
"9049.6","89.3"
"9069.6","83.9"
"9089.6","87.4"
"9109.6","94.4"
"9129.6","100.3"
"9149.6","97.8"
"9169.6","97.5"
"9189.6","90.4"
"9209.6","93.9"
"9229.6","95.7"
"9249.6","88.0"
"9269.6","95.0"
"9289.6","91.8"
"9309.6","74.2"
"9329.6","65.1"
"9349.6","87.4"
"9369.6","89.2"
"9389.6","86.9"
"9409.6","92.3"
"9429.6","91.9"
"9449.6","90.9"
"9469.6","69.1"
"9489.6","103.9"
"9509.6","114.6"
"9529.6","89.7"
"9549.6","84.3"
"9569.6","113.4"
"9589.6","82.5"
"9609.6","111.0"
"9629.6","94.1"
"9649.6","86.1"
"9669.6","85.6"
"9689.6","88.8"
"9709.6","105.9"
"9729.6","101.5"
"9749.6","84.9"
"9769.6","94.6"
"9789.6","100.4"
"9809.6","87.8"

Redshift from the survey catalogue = 0.72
